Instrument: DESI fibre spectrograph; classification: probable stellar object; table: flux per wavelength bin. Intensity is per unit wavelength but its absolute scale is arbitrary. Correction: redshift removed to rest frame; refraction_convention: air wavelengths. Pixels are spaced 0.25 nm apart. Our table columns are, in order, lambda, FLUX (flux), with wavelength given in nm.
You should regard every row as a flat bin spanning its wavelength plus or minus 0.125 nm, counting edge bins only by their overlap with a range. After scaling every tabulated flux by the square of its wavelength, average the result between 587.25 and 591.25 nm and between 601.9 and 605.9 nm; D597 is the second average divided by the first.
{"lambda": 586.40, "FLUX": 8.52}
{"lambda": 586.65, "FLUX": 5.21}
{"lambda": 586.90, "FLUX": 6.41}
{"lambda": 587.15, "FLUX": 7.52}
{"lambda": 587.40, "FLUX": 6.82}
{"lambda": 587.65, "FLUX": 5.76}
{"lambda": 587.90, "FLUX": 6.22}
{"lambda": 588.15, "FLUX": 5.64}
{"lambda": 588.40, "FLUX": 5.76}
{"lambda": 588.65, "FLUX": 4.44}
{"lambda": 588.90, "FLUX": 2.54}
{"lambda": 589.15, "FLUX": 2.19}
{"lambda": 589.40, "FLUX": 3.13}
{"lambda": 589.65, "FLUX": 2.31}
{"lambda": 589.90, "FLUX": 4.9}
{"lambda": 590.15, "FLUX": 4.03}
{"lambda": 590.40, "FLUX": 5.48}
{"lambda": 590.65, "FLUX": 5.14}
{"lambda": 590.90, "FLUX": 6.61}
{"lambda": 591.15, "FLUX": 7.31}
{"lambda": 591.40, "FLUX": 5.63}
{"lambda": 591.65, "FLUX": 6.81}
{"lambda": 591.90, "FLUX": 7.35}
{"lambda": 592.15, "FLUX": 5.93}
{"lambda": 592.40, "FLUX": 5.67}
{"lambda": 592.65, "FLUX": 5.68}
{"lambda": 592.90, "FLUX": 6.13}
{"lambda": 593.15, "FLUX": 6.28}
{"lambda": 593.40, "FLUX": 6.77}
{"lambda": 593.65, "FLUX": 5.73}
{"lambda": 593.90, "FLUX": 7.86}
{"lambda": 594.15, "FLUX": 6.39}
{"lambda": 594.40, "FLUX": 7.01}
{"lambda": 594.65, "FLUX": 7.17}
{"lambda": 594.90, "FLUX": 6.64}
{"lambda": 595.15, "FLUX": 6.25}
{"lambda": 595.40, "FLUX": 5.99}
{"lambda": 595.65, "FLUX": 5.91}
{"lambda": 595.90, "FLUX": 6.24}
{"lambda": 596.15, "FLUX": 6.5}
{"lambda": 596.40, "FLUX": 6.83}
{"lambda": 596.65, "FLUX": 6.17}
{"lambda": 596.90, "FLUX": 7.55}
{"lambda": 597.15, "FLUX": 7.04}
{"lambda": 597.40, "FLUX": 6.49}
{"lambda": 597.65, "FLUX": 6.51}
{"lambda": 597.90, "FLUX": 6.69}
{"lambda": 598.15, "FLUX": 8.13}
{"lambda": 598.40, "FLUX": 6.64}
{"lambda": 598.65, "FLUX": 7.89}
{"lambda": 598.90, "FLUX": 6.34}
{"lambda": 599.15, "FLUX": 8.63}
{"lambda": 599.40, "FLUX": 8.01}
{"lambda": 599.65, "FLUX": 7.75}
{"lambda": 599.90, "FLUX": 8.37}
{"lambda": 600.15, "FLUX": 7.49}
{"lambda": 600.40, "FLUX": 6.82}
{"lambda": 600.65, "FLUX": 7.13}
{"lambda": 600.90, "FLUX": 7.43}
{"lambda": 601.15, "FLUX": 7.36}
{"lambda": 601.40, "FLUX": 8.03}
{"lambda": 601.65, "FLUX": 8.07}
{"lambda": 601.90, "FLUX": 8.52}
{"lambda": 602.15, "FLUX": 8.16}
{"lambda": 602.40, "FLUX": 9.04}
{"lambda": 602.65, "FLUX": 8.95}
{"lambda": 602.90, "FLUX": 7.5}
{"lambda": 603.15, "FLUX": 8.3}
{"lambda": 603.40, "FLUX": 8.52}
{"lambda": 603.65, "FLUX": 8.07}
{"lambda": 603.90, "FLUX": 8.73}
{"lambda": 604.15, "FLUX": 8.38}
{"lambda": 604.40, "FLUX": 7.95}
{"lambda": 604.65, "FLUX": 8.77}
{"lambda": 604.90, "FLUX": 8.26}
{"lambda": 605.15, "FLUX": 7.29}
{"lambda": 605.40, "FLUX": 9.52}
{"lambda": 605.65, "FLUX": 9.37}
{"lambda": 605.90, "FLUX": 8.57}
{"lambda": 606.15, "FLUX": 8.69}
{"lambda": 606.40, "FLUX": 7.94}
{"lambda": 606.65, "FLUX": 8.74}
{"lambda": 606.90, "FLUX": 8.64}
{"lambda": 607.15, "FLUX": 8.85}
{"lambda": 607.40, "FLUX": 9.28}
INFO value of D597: 1.8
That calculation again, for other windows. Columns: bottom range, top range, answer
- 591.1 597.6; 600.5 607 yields 1.32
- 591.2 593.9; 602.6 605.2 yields 1.36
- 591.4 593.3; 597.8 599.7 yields 1.23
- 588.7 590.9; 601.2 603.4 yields 2.22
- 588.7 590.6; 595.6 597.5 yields 1.87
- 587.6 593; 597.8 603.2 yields 1.55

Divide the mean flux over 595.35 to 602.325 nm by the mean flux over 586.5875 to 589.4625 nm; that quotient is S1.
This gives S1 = 1.40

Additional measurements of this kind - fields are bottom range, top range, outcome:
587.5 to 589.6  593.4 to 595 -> 1.54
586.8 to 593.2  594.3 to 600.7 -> 1.29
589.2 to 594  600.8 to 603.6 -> 1.44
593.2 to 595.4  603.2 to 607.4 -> 1.28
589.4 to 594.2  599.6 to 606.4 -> 1.41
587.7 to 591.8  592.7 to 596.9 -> 1.32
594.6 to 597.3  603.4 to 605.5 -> 1.28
